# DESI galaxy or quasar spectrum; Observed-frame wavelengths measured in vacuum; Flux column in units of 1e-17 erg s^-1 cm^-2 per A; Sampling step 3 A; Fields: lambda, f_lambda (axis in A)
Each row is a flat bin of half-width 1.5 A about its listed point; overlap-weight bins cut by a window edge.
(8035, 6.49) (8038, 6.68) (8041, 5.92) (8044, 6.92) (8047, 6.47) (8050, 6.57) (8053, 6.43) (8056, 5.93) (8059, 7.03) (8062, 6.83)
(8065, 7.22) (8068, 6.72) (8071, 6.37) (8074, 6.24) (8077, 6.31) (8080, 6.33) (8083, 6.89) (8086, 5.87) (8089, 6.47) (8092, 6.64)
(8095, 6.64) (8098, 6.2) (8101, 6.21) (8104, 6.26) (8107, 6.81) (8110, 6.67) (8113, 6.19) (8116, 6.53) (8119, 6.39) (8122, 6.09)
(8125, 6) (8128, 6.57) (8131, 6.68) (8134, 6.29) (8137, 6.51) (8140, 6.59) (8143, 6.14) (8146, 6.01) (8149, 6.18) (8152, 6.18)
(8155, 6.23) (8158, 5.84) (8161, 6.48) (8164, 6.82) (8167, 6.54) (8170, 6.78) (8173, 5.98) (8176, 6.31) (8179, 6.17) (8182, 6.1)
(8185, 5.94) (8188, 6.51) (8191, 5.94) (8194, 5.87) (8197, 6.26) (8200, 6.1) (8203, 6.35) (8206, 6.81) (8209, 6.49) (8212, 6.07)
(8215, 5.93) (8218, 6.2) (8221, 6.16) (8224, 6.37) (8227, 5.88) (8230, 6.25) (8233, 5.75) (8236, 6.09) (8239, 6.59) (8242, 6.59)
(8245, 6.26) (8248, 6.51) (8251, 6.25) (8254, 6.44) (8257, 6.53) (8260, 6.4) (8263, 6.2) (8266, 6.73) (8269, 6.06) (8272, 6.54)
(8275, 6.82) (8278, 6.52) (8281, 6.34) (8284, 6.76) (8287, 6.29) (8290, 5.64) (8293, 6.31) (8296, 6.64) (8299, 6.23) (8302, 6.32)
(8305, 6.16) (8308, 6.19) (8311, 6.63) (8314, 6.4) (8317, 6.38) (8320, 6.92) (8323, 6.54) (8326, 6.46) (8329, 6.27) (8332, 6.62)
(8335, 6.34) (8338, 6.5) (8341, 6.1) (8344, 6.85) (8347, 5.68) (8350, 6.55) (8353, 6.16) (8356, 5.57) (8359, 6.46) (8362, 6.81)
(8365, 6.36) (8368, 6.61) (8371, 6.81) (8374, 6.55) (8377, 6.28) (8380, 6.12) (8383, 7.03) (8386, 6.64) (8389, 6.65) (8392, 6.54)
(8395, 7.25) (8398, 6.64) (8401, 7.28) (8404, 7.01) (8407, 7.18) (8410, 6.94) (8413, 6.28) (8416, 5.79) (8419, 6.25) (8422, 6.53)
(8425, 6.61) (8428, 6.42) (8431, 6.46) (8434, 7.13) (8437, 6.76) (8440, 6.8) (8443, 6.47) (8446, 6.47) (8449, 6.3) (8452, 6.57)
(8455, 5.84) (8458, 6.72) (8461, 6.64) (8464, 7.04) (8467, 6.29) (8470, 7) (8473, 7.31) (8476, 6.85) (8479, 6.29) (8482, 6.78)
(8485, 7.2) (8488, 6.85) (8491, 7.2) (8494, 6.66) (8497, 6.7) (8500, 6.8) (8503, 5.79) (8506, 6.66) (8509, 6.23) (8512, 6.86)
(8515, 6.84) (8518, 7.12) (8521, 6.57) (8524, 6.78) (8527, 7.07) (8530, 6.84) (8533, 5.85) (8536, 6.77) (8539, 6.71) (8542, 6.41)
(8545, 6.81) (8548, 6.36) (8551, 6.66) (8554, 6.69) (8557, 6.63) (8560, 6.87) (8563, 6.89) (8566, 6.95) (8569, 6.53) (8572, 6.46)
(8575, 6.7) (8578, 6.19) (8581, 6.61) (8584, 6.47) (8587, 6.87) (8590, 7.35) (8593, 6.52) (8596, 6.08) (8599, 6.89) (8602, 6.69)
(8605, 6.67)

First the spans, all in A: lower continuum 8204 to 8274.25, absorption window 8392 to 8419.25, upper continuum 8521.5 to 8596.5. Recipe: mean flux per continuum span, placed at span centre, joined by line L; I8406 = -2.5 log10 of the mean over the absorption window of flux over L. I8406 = -0.04 mag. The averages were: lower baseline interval 6.31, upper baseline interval 6.65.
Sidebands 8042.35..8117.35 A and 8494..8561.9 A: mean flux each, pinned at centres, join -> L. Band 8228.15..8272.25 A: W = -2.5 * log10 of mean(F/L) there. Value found 0.04 mag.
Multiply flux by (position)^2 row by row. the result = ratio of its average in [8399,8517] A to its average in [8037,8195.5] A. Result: 1.13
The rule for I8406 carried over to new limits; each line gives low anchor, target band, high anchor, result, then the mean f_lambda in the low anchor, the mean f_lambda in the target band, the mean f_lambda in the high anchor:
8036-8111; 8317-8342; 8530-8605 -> 0.016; 6.5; 6.47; 6.63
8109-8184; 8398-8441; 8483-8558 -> -0.014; 6.33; 6.67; 6.68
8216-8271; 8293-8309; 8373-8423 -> 0.019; 6.29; 6.31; 6.65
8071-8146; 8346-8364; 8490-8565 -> 0.056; 6.39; 6.22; 6.67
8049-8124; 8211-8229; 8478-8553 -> 0.073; 6.47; 6.11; 6.68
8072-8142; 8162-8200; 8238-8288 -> 0.029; 6.41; 6.26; 6.46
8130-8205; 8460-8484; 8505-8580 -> -0.033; 6.27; 6.79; 6.66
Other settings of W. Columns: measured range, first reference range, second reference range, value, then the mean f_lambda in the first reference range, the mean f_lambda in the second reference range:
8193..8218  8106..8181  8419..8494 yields 0.03 mag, 6.35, 6.68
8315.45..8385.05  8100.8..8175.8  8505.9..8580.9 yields 0.01 mag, 6.36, 6.66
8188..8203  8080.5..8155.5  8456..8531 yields 0.06 mag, 6.37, 6.76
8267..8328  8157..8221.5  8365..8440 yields 0.01 mag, 6.26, 6.65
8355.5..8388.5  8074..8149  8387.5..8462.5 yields 0.01 mag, 6.38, 6.62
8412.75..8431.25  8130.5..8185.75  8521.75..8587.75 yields 0.03 mag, 6.3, 6.64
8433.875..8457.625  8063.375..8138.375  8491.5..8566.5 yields 0.02 mag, 6.44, 6.66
